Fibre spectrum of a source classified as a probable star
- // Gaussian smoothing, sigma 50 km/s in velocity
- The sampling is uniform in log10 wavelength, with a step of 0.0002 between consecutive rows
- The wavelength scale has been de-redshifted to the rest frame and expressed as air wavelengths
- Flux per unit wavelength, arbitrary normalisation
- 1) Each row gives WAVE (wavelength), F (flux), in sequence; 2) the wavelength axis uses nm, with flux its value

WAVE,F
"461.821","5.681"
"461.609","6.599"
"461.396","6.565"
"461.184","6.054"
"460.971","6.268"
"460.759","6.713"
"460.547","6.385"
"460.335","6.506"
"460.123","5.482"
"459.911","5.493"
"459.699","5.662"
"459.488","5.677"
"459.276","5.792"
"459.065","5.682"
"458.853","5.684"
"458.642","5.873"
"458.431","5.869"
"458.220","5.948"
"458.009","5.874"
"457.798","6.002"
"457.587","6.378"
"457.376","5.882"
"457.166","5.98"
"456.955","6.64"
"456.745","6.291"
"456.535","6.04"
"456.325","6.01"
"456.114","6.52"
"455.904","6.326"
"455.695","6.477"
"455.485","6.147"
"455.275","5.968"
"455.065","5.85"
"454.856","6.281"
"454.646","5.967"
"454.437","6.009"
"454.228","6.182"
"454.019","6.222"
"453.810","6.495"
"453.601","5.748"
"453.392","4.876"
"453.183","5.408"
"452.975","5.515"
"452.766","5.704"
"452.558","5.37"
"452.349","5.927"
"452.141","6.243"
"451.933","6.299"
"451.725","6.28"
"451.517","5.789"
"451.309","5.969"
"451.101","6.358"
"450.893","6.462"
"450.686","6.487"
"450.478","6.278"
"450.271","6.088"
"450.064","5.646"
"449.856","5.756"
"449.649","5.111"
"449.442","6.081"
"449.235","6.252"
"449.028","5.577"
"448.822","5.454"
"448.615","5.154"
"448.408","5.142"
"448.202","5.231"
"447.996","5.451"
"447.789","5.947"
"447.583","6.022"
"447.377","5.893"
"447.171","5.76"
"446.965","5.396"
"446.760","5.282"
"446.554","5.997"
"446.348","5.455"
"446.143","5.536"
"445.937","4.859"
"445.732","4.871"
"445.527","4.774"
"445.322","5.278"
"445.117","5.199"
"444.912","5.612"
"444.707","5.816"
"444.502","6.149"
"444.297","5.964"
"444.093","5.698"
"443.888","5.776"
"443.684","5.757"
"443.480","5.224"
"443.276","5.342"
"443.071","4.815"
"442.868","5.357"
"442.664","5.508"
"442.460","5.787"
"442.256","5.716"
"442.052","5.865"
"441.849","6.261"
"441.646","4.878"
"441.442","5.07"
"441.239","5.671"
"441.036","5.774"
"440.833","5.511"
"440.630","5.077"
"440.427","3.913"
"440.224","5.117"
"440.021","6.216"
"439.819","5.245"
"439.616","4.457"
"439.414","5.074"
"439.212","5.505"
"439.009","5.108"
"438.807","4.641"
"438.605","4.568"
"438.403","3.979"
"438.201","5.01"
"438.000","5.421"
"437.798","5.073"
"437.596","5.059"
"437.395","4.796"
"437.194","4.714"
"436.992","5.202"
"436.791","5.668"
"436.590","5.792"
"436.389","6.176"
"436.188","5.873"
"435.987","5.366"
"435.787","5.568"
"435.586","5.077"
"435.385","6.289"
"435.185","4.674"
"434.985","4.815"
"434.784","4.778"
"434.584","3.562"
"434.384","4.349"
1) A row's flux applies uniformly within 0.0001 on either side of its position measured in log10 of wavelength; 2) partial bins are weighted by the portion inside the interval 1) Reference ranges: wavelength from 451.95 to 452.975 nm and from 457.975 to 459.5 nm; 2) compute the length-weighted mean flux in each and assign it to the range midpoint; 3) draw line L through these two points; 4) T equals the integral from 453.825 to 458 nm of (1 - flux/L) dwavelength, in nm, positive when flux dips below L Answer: -0.26 nm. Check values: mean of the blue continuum 5.82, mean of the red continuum 5.8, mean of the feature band 6.17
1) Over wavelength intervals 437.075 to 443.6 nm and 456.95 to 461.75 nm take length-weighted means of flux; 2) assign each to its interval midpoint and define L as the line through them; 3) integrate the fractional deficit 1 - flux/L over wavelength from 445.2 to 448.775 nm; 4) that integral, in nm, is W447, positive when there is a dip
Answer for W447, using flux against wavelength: 0.04 nm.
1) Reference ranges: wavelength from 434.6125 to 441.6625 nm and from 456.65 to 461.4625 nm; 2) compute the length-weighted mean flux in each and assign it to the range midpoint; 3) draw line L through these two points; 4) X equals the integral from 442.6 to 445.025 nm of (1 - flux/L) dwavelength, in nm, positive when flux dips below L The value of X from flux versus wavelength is -0.08 nm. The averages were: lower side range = 5.16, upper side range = 6.03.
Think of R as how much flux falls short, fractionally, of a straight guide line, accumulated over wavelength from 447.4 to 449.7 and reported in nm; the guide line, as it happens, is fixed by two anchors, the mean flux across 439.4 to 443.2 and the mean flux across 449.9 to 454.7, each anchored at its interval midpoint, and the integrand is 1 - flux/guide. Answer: 0.059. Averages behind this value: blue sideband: 5.34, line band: 5.61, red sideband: 5.97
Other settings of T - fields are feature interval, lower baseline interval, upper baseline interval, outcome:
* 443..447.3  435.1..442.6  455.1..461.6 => 0.057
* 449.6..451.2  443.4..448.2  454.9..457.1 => -0.054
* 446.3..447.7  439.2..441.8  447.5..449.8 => -0.049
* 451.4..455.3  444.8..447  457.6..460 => -0.218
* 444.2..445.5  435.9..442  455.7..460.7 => -0.038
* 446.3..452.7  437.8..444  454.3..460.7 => -0.179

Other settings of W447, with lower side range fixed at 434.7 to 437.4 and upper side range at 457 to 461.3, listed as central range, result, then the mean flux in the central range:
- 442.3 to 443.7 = 0.04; 5.39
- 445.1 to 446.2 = 0.11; 5.06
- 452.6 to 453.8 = 0.06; 5.53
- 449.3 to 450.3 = 0.00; 5.73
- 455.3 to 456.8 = -0.09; 6.24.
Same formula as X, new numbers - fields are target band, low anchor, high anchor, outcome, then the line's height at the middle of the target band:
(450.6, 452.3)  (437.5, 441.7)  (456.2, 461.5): -0.17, 5.66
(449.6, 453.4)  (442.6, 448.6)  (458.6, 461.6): -0.14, 5.7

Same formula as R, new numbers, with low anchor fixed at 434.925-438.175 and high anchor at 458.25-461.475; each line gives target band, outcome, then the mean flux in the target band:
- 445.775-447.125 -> 0.05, 5.41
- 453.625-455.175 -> -0.08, 6.12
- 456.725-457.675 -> -0.05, 6.23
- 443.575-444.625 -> -0.06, 5.86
